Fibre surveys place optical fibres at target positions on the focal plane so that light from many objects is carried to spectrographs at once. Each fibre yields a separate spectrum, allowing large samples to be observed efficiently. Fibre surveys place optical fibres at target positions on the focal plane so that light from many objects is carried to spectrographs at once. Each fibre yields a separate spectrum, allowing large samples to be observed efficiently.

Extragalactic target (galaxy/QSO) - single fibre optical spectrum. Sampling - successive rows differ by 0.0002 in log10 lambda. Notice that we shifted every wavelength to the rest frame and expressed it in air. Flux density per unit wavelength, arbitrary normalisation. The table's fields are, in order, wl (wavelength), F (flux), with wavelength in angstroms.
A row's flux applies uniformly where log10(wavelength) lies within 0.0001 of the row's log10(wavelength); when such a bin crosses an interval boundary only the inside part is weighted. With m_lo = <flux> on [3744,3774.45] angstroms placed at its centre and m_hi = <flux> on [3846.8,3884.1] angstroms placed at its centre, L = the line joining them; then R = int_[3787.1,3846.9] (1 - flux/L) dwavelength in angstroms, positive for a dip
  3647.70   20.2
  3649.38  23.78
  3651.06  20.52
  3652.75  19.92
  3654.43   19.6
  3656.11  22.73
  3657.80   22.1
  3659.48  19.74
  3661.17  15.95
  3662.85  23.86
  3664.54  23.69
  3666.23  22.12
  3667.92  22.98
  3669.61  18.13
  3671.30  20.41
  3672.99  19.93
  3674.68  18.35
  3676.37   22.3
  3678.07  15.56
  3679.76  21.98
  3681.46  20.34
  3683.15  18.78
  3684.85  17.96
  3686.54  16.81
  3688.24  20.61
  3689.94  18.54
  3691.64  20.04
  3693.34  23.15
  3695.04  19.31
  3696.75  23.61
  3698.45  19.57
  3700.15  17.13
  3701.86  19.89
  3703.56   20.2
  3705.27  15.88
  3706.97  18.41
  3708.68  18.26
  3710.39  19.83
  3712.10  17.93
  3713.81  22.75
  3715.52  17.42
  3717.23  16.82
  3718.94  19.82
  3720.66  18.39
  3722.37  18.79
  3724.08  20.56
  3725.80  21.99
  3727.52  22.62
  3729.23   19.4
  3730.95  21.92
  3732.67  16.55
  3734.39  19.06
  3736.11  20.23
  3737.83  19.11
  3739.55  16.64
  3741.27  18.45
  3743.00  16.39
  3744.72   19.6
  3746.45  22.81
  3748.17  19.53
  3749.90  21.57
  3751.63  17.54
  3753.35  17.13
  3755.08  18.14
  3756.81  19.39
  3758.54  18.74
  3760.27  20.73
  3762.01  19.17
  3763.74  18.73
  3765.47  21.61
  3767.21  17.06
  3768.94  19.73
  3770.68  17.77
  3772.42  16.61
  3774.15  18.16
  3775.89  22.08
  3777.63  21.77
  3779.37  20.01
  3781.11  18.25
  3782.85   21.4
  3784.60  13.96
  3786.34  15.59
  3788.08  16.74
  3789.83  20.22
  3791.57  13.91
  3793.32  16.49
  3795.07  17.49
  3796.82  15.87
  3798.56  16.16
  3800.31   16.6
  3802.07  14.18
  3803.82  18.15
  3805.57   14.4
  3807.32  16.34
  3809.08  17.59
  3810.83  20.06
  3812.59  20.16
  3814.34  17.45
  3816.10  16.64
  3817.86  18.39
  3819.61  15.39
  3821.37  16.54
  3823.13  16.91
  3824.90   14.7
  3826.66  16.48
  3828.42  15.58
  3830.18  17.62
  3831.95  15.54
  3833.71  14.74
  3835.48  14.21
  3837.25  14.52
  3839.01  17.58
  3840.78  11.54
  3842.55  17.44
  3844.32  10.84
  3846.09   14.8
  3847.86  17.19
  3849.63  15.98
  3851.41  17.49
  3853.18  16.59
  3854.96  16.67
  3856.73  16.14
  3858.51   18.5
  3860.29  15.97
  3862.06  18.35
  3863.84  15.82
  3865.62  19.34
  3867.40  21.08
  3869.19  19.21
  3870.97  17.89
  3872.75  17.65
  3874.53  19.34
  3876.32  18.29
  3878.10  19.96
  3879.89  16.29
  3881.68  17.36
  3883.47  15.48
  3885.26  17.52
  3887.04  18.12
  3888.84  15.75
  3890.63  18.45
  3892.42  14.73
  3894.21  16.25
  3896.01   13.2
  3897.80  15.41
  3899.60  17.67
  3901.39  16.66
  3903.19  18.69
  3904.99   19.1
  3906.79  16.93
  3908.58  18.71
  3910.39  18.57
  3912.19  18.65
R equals 6.92 angstroms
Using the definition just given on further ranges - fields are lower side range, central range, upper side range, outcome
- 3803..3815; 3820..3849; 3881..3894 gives 3.4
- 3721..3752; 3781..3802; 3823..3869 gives 1.4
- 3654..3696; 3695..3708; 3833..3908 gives 0.3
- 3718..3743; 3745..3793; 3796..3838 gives -1.9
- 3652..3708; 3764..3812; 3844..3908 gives 1.8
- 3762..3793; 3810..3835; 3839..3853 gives -0.7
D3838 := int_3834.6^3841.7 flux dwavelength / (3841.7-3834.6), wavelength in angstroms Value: 14.5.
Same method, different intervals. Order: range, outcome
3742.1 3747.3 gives 19.6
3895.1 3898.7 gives 14.3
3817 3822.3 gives 16.8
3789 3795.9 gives 17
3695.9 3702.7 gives 20.1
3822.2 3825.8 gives 15.8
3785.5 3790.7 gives 17.5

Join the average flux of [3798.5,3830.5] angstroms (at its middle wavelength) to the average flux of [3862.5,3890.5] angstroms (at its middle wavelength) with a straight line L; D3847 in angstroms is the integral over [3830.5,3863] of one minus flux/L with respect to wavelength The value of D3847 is 2.98 angstroms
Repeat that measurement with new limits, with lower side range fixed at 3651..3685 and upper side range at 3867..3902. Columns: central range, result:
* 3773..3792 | 0.3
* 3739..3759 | 0.4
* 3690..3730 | 0.3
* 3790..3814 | 2.1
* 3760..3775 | 0.1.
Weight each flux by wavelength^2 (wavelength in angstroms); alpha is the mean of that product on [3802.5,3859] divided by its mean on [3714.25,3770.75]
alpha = 0.89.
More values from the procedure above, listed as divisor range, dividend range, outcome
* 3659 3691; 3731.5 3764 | 0.99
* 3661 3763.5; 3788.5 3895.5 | 0.92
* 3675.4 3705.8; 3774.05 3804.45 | 0.95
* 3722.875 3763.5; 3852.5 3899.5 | 0.95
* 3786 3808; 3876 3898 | 1.07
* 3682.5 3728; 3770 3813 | 0.95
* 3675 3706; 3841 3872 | 0.95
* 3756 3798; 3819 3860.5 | 0.89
